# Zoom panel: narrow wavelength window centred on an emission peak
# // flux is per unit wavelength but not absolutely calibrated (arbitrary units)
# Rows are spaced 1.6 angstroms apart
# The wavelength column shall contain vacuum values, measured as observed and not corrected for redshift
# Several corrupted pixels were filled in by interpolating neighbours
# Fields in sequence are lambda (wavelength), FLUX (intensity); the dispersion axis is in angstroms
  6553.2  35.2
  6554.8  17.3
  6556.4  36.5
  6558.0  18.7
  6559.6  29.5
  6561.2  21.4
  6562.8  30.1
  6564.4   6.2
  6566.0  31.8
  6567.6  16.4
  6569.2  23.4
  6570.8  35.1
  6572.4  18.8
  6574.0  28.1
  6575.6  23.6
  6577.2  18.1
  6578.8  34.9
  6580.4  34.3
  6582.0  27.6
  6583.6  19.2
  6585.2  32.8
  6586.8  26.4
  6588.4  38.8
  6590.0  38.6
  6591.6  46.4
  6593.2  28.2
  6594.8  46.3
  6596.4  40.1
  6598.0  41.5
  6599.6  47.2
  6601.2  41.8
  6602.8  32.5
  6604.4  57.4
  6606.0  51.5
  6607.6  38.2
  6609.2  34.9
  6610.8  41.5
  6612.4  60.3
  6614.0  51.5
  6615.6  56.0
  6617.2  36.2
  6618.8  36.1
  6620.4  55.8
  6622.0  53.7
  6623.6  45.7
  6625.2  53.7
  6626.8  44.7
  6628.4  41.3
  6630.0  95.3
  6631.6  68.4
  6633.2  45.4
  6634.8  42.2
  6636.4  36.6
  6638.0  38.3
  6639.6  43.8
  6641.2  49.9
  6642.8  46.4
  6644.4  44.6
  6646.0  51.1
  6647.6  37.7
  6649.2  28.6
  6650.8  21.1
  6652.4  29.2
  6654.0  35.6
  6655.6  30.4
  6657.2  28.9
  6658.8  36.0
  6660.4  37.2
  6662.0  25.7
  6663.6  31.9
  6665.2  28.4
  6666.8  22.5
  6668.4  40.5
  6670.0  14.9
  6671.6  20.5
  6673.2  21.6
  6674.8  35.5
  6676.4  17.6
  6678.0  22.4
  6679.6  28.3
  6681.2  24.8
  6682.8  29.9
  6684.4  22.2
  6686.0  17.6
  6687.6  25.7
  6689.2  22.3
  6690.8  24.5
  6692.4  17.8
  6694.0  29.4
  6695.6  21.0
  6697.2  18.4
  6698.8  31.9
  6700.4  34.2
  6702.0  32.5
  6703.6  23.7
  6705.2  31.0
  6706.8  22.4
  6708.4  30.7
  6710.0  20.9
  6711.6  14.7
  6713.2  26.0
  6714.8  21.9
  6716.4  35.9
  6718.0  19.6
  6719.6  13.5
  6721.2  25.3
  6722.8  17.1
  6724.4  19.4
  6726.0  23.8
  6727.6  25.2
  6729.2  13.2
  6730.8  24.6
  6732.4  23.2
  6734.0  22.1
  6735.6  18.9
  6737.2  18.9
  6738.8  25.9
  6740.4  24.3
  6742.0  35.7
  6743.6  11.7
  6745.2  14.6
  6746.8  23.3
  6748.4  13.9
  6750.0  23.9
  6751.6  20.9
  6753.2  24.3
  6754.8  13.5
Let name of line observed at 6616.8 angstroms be Mg II 2798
